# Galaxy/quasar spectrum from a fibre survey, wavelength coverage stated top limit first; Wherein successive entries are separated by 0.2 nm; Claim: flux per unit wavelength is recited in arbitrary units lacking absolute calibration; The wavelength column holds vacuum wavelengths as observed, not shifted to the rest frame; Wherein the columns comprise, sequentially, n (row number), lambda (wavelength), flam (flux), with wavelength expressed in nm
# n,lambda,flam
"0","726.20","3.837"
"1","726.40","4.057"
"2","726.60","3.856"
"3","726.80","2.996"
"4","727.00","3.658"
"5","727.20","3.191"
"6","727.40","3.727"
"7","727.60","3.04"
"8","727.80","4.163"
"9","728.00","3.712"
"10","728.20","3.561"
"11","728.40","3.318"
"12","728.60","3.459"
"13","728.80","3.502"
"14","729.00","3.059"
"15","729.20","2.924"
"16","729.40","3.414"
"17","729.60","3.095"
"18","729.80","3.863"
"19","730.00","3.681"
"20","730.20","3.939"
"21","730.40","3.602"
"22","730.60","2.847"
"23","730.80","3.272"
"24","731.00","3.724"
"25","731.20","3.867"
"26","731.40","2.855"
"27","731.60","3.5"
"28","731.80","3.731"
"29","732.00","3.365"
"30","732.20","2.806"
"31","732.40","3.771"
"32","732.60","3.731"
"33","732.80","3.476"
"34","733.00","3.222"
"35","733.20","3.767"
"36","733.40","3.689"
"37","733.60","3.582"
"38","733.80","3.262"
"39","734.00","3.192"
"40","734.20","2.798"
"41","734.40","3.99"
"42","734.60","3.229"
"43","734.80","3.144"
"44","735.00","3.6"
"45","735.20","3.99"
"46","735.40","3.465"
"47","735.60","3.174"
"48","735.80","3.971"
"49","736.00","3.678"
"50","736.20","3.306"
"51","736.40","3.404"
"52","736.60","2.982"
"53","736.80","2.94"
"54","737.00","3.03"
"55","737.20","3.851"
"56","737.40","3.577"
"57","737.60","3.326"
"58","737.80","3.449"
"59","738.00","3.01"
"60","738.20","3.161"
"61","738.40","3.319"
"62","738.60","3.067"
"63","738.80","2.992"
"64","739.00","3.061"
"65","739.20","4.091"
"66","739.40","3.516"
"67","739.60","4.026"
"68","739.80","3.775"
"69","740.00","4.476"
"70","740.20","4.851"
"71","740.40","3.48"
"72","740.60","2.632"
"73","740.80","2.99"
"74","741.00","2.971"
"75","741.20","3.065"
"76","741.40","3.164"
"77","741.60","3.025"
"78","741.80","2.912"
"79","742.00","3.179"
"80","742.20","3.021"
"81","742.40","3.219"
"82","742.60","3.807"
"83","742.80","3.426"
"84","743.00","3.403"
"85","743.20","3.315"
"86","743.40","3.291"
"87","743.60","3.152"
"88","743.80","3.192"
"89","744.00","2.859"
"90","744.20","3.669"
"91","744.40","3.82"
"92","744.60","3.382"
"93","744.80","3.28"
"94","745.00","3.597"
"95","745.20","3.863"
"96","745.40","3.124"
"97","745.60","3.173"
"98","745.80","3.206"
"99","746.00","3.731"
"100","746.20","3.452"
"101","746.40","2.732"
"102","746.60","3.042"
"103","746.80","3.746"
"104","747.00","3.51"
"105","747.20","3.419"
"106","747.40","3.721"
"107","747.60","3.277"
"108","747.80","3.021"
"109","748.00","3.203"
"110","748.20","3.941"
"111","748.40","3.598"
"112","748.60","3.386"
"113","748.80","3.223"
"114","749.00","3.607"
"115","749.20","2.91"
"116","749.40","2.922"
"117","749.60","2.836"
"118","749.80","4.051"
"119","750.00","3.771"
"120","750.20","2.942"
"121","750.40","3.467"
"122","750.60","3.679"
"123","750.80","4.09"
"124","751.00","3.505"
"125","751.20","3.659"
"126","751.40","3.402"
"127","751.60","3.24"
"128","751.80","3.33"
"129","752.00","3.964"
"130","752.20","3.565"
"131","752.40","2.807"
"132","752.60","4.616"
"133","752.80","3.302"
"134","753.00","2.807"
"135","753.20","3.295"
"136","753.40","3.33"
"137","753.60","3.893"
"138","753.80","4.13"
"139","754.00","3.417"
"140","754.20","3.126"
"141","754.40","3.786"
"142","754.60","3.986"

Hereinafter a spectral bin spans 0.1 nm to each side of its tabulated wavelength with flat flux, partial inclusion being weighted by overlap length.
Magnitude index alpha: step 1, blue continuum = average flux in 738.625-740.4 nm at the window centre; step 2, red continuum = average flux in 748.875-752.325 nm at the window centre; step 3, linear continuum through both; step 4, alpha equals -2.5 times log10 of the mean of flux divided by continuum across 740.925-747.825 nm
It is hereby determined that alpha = 0.10 mag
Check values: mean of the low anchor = 3.79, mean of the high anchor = 3.46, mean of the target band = 3.31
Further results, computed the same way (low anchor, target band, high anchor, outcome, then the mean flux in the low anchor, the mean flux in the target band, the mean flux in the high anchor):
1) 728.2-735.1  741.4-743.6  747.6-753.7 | 0.060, 3.42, 3.25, 3.44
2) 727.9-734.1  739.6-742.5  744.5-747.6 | 0.015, 3.44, 3.36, 3.39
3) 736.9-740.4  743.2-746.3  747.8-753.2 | 0.037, 3.56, 3.38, 3.44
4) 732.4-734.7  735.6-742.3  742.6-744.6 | 0.014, 3.46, 3.37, 3.37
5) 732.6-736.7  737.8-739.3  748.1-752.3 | 0.066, 3.45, 3.26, 3.48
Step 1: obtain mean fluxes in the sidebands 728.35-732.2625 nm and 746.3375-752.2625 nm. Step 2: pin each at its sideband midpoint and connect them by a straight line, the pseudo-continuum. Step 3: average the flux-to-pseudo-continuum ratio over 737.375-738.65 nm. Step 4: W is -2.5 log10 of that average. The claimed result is 0.048 mag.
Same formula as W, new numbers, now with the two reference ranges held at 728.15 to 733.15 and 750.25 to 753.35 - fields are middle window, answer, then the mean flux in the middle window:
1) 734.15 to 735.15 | 0.01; 3.41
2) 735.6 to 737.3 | 0.02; 3.38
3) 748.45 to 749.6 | 0.10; 3.19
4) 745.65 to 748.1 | 0.05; 3.33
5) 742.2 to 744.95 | 0.04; 3.36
